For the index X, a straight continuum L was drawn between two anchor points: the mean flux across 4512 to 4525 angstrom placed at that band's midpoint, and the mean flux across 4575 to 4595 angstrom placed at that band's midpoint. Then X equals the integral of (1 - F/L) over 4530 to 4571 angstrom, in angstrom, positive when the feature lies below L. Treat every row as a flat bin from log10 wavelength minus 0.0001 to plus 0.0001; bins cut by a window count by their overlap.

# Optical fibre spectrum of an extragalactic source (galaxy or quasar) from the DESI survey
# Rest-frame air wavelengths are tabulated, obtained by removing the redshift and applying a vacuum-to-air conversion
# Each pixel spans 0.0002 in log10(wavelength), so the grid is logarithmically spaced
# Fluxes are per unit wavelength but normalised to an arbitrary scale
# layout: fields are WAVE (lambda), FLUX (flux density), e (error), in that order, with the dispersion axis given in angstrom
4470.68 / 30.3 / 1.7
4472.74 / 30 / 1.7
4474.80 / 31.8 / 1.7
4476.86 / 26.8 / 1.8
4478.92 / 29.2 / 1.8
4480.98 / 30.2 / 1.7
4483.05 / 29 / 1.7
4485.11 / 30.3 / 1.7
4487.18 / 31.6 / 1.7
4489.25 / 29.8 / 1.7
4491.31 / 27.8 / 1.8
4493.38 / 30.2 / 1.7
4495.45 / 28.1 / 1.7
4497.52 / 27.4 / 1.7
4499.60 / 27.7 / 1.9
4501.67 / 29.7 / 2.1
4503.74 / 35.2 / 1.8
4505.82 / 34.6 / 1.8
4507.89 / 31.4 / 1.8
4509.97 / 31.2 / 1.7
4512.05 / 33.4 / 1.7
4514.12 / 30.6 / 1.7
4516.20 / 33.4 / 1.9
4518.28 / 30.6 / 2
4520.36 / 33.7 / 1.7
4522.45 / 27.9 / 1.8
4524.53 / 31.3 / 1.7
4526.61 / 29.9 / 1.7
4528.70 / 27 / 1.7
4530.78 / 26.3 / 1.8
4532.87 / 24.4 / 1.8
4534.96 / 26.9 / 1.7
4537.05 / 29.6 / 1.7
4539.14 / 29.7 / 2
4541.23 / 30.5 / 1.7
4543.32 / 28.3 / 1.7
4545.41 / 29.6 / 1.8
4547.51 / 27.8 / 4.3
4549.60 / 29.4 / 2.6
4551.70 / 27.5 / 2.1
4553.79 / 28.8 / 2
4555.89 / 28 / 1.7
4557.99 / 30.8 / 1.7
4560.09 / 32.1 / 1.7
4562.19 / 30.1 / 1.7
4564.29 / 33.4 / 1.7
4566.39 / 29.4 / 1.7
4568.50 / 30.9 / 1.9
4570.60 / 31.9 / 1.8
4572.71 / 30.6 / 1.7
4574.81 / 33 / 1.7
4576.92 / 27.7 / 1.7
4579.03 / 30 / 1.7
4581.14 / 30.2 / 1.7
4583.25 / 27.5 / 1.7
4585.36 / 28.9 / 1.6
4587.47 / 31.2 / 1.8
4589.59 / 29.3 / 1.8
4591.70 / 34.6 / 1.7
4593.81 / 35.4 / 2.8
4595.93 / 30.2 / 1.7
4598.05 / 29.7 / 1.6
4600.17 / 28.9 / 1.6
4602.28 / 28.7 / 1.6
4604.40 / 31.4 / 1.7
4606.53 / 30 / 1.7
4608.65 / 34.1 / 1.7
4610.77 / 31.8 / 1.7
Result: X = 2.37 angstrom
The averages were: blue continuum 31.4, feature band 29.2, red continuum 30.6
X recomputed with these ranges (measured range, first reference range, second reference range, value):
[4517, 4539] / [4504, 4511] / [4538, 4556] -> 1.36 angstrom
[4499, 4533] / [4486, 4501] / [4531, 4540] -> -3.03 angstrom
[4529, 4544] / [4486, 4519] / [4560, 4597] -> 1.43 angstrom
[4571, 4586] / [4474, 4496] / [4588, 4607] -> 0.43 angstrom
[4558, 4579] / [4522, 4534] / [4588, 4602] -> -0.78 angstrom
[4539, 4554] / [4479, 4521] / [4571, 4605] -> 0.83 angstrom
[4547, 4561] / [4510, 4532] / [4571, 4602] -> 0.56 angstrom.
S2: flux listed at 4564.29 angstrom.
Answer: 33.4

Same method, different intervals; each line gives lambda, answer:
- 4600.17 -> 28.9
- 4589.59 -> 29.3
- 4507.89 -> 31.4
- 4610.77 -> 31.8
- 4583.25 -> 27.5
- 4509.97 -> 31.2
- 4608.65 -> 34.1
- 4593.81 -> 35.4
